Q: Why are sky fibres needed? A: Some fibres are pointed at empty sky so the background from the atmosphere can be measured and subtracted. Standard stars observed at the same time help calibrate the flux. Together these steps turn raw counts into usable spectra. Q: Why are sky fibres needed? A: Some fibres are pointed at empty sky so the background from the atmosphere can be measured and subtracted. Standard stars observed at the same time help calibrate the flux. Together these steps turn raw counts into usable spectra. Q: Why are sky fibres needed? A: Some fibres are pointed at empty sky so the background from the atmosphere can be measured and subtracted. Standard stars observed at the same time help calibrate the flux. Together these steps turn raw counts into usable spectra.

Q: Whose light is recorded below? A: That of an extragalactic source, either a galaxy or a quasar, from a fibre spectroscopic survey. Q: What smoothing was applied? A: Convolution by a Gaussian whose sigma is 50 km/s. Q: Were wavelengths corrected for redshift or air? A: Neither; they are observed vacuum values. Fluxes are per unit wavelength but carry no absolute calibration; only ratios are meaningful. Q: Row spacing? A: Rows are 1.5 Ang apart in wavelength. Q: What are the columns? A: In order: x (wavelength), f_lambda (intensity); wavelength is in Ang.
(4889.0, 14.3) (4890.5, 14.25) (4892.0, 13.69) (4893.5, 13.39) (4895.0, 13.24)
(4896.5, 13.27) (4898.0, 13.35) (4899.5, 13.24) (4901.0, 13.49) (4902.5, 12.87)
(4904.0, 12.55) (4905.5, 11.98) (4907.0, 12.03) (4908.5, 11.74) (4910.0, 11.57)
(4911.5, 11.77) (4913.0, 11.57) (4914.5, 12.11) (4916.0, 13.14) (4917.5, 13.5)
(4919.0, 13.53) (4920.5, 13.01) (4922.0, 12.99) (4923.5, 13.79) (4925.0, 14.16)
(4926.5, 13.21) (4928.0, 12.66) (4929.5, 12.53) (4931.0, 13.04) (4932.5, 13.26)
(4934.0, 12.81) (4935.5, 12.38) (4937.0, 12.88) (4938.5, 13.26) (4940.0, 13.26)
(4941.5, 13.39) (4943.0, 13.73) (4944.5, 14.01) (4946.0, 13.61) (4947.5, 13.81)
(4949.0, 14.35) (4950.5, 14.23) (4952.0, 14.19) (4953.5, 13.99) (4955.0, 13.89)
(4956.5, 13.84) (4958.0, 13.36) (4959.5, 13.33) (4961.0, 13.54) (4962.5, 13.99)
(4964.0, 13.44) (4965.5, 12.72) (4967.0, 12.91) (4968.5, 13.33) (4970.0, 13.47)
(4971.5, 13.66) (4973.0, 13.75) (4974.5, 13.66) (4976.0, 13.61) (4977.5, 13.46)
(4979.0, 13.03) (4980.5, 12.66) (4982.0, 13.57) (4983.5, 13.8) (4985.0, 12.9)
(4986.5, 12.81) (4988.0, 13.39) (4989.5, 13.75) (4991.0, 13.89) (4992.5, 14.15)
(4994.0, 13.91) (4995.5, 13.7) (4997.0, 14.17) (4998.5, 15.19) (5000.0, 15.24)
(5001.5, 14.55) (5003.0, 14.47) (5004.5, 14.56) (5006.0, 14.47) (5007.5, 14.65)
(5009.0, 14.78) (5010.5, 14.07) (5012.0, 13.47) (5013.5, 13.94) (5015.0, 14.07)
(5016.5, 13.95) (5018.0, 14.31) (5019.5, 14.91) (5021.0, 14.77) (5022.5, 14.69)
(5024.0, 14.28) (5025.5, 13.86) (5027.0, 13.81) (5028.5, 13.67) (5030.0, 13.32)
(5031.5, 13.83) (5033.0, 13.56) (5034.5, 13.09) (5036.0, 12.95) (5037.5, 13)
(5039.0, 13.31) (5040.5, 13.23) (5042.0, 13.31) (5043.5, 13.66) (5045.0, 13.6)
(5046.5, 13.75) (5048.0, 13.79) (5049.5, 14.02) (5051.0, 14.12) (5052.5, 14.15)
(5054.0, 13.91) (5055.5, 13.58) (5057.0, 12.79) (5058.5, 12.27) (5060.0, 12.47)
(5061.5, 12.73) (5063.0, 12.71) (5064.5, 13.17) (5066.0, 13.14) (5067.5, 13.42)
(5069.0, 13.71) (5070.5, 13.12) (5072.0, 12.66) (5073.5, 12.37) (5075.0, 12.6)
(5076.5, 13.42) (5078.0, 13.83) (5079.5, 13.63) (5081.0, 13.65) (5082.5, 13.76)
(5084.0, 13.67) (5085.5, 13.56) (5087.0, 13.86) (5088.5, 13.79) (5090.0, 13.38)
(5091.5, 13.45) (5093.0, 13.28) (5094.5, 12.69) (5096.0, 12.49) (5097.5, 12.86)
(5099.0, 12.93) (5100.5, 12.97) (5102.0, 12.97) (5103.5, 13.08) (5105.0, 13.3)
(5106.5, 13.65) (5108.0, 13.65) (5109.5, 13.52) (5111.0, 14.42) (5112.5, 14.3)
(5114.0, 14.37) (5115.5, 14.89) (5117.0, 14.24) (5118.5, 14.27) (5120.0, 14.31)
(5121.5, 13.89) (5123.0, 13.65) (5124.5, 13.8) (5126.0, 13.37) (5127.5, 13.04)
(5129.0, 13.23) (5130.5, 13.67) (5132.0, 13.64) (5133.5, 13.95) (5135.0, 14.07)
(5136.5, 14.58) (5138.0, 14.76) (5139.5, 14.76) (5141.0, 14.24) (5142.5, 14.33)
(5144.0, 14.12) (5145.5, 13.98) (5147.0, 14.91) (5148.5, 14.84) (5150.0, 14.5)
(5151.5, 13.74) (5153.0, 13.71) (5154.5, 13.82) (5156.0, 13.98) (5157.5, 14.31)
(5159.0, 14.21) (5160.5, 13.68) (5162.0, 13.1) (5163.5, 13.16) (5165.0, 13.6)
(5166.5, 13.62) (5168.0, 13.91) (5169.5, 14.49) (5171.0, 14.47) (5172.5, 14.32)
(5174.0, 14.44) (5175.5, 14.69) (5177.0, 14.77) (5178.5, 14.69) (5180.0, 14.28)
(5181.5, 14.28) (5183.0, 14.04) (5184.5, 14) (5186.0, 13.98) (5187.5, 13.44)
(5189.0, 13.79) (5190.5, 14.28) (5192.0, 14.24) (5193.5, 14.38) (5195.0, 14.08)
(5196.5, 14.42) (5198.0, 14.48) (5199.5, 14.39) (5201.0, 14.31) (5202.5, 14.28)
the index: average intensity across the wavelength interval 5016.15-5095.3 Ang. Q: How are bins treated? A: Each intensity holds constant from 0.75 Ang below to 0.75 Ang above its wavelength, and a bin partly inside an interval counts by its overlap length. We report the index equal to 13.5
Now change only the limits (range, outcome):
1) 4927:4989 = 13.4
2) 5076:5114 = 13.5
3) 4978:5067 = 13.7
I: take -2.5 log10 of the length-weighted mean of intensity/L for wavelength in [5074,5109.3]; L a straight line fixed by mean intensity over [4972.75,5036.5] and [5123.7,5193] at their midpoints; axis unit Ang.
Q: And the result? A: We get 0.05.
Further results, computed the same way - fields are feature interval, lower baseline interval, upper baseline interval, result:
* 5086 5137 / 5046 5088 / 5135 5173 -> 0.01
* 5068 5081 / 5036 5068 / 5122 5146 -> 0.02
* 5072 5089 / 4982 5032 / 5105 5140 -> 0.05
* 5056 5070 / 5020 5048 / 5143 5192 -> 0.07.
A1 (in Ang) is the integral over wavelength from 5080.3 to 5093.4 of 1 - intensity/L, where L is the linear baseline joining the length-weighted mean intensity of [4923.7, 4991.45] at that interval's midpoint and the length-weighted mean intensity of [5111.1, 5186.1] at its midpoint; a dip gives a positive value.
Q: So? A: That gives 0.3 Ang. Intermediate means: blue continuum 13.4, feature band 13.6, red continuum 14.1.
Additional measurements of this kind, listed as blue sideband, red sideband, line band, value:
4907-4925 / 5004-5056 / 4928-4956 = -1.1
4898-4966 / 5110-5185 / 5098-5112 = 0.5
